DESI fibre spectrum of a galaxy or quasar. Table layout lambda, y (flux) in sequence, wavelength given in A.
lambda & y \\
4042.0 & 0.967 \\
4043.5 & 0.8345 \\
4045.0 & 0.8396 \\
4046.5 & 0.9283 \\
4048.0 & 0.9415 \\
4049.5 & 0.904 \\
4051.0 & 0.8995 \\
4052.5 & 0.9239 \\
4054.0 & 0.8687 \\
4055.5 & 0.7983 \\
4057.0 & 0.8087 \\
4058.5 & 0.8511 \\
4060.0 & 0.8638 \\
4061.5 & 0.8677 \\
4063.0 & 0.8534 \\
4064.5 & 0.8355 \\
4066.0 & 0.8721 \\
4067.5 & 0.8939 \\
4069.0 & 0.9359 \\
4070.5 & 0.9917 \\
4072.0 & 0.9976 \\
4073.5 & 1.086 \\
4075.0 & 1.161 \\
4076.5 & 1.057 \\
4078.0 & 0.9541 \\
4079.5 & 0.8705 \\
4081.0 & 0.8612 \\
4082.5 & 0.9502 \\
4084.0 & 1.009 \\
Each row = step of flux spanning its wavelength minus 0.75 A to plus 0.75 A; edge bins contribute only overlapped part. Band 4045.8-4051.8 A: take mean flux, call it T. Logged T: 0.918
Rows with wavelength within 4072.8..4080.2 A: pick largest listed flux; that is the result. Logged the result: 1.161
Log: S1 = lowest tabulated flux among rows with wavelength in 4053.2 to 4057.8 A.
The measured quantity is 0.7983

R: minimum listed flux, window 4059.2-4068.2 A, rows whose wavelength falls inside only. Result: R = 0.8355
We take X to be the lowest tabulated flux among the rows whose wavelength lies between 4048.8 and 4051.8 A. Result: 0.8995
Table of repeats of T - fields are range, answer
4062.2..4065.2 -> 0.845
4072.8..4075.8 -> 1.12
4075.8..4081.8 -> 0.935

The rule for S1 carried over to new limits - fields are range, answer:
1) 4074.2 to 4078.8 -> 0.9541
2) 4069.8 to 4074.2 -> 0.9917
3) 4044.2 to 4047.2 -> 0.8396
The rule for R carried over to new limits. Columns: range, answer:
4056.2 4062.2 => 0.8087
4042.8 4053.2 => 0.8345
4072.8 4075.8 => 1.086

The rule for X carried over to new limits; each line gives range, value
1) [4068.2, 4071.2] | 0.9359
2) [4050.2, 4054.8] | 0.8687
